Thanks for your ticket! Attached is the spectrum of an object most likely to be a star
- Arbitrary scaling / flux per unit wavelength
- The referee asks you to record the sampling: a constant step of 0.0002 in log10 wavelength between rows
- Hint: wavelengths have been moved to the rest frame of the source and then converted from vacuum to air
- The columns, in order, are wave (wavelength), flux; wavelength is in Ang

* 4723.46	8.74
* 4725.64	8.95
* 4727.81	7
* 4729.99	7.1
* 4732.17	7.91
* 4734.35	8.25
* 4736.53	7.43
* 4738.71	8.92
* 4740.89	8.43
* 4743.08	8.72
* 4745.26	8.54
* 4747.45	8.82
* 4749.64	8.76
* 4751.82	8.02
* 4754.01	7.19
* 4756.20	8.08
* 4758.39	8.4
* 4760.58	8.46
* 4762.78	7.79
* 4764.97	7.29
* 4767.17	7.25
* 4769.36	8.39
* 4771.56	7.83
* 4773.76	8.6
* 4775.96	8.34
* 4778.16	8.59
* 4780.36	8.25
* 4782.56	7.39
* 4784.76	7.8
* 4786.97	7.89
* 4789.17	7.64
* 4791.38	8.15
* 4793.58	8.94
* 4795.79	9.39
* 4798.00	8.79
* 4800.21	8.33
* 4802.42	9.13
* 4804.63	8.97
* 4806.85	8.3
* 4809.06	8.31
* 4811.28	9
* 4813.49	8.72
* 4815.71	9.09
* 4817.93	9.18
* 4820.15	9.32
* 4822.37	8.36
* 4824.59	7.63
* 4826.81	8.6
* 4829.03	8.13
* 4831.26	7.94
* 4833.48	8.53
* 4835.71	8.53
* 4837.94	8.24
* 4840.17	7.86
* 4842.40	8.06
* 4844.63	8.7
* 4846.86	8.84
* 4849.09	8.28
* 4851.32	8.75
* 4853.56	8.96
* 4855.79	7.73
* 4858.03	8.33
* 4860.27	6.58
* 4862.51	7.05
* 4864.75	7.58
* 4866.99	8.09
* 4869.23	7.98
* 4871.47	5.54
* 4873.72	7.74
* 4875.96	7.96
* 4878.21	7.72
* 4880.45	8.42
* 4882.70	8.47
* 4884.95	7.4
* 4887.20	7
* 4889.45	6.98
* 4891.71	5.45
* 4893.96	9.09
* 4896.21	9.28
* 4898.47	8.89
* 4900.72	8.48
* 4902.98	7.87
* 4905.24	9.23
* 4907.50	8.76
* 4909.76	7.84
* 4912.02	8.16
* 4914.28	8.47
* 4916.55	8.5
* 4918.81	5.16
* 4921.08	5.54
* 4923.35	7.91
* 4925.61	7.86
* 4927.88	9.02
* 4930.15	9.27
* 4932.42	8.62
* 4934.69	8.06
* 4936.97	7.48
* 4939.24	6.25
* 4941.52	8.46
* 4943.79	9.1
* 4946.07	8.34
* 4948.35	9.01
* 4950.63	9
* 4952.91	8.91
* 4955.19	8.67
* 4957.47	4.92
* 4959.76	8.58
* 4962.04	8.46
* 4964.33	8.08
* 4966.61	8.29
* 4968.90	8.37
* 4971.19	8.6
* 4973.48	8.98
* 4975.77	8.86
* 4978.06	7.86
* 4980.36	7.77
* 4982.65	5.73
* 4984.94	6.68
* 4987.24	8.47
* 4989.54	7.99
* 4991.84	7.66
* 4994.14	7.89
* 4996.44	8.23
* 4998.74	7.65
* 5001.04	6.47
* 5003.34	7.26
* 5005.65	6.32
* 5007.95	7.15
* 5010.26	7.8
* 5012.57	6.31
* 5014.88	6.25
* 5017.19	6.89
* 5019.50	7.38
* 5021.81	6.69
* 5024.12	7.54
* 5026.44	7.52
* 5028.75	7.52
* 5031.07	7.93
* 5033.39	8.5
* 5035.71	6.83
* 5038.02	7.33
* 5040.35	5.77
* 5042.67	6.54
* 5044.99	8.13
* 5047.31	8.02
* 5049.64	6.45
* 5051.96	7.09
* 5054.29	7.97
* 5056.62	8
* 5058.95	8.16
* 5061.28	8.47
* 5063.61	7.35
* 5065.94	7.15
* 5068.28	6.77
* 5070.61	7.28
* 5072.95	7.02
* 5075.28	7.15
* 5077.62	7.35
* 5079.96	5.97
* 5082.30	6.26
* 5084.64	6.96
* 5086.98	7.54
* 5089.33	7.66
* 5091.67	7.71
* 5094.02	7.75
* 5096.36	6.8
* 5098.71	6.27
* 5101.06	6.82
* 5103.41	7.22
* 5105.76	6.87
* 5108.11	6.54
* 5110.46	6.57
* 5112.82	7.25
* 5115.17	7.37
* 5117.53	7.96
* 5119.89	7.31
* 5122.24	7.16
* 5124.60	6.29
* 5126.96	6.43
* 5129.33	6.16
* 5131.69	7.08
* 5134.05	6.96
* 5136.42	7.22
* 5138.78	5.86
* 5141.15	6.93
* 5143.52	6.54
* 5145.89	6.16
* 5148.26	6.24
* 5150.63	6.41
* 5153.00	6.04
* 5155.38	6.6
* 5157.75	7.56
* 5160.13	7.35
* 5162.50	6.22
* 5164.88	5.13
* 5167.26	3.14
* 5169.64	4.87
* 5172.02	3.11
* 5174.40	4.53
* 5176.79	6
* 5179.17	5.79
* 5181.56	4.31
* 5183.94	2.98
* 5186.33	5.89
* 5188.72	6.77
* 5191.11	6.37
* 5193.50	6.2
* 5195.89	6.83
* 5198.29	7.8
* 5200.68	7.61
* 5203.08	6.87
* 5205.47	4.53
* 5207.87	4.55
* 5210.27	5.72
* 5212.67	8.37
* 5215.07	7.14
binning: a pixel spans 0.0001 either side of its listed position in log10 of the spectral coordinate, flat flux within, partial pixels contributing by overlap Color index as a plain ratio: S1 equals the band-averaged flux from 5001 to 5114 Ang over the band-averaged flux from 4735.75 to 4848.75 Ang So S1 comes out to 0.9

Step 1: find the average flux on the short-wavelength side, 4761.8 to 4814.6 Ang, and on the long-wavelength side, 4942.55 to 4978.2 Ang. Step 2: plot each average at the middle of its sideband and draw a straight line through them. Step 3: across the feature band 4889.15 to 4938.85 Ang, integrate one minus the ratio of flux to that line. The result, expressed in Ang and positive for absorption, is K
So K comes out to 2.3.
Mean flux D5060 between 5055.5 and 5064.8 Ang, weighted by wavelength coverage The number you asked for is 8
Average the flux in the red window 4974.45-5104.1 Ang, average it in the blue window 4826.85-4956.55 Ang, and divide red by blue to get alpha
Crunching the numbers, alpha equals 0.91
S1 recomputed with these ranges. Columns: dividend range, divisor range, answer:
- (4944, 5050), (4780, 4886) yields 0.93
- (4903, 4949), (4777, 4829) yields 0.94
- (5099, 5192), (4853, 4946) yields 0.79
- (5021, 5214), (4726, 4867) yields 0.81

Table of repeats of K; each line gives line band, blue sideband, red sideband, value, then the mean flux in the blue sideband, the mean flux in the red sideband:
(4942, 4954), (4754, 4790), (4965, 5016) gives -1.87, 7.98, 7.58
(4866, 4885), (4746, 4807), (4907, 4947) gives 0.74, 8.24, 7.92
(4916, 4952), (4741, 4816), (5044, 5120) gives -0.95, 8.32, 7.24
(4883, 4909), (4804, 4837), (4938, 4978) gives 1.09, 8.56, 8.27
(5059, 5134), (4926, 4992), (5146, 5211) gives -4.75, 8.12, 5.76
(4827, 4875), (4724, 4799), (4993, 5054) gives -0.87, 8.16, 7.22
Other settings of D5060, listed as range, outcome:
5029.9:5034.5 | 8.2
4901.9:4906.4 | 8.55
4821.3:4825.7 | 8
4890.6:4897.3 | 7.95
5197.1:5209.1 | 6.27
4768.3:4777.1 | 8.28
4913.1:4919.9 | 7.4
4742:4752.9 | 8.58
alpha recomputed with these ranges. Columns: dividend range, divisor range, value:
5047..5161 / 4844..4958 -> 0.88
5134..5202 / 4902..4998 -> 0.74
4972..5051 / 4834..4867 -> 0.91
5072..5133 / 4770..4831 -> 0.82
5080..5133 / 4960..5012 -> 0.90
